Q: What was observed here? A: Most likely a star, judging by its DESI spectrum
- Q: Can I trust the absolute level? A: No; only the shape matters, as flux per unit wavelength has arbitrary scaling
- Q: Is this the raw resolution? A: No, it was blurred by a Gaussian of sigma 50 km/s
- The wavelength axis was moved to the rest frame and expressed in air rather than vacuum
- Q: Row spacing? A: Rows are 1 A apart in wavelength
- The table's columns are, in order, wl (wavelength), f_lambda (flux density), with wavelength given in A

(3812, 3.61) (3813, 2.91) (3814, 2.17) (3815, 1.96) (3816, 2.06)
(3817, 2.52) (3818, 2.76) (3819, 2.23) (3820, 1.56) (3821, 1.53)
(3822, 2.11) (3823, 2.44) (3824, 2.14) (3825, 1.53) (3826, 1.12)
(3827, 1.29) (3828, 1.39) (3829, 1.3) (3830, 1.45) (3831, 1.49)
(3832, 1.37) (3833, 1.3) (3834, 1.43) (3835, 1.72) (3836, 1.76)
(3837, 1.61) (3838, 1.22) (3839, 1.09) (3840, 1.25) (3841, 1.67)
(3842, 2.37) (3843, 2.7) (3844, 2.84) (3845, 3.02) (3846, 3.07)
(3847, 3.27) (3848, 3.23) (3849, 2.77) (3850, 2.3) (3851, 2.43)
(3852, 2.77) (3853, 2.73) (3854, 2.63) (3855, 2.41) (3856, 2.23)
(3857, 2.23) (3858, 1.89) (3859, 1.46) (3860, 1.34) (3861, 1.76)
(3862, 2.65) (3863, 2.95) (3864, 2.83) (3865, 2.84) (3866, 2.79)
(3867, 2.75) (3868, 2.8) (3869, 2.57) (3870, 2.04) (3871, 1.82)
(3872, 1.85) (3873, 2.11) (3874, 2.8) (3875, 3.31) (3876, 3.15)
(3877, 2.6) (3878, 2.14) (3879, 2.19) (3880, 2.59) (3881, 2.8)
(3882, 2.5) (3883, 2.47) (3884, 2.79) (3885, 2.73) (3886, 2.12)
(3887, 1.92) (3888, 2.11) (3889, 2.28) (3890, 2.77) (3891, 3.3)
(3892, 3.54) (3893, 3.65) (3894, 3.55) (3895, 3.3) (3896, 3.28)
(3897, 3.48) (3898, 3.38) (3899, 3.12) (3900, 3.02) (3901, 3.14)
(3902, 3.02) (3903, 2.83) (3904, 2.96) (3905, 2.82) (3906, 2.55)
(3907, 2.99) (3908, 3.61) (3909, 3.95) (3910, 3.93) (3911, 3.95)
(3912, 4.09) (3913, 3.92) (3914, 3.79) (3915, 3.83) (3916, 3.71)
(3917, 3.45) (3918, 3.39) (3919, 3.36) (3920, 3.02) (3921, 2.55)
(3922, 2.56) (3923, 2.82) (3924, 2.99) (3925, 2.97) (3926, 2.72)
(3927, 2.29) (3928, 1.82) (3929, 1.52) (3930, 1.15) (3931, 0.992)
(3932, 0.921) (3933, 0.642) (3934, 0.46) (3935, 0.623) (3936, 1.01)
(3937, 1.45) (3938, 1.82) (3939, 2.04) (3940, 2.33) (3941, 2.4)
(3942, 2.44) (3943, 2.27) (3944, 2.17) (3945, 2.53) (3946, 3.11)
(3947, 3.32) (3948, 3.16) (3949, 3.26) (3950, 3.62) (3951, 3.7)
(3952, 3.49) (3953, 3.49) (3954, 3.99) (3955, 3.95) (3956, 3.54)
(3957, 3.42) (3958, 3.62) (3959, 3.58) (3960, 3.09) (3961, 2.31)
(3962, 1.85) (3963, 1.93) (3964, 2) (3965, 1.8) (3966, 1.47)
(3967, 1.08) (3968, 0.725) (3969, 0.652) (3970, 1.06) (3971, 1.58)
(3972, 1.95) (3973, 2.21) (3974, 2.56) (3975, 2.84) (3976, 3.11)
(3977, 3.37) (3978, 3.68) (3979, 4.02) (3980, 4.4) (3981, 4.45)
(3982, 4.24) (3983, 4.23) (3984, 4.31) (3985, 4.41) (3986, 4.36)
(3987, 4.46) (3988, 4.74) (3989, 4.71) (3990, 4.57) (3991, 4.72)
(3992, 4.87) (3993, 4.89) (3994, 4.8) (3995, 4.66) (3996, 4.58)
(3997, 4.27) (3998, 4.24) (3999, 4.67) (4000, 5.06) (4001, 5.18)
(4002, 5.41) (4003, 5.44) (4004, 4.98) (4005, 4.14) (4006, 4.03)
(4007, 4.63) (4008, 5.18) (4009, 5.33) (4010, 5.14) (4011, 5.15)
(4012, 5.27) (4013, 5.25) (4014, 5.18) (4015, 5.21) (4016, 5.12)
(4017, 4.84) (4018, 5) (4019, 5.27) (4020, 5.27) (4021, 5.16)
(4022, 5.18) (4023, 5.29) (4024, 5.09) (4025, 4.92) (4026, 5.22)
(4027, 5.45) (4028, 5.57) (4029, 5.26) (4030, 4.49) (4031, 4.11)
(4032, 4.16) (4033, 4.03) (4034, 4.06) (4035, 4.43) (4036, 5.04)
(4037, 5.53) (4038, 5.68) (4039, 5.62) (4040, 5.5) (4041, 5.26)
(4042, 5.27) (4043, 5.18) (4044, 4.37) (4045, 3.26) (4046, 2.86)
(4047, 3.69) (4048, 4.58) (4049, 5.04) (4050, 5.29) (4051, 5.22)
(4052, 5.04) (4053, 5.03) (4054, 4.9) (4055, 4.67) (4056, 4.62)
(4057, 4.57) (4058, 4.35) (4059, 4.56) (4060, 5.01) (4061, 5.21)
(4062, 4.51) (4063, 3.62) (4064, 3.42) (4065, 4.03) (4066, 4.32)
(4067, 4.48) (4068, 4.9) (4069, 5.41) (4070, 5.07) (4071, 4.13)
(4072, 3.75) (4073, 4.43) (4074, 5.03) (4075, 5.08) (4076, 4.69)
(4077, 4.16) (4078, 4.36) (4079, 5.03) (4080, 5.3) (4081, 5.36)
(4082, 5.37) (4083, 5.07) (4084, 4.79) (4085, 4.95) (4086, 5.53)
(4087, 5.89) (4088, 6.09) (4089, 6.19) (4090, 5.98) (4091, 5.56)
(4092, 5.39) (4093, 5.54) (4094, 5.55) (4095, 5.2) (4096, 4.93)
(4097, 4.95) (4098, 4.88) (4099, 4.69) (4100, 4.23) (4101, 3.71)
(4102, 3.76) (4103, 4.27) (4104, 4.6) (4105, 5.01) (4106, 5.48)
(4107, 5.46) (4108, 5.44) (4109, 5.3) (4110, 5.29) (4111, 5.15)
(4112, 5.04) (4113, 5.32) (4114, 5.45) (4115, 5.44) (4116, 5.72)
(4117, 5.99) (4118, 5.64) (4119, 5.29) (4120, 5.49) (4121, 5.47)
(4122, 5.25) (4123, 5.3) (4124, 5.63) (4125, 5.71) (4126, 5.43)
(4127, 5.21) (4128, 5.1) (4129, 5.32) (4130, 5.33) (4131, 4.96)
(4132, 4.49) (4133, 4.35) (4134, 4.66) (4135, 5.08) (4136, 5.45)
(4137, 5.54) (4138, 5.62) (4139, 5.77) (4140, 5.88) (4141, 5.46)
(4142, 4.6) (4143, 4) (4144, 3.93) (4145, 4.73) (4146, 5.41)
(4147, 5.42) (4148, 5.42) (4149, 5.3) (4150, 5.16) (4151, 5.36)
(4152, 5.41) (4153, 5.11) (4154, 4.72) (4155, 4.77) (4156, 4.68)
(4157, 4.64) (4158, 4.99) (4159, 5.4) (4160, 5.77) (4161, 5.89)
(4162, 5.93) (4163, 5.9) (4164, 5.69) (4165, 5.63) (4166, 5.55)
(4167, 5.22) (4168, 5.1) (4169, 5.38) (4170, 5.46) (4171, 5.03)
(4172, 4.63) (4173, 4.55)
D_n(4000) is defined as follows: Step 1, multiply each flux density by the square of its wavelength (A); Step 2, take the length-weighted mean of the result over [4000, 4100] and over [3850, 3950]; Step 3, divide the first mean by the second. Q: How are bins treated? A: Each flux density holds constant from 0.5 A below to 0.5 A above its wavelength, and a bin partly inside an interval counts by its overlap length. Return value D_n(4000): 2.0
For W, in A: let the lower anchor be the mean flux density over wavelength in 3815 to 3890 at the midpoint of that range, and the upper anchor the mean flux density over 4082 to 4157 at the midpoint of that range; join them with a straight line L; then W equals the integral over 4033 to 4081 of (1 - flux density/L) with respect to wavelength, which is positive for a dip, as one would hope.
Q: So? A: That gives -2.1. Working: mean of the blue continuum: 2.21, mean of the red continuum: 5.18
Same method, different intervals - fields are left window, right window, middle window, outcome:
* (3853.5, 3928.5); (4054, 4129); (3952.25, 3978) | 8.09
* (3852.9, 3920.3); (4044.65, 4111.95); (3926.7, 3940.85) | 8.33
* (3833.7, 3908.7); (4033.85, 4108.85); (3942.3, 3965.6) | 3.38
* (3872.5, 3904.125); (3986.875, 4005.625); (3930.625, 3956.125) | 9.68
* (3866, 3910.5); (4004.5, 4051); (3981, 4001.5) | -1.15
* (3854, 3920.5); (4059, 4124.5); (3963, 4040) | -3.07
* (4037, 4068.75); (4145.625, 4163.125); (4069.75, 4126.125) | -2.22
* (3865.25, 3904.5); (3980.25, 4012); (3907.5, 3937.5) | 6.86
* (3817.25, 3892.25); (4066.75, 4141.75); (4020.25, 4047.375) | -3.11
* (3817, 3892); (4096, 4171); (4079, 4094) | -2.58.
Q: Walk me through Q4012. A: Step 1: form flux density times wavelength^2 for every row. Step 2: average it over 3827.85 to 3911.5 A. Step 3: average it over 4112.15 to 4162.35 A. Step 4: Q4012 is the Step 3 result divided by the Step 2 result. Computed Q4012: 2.4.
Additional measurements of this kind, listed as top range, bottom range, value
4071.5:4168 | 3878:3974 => 2.16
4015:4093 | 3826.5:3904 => 2.21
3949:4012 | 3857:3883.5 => 1.63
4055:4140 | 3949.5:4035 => 1.31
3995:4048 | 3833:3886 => 2.24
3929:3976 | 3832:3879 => 1.03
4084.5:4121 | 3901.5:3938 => 2.19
